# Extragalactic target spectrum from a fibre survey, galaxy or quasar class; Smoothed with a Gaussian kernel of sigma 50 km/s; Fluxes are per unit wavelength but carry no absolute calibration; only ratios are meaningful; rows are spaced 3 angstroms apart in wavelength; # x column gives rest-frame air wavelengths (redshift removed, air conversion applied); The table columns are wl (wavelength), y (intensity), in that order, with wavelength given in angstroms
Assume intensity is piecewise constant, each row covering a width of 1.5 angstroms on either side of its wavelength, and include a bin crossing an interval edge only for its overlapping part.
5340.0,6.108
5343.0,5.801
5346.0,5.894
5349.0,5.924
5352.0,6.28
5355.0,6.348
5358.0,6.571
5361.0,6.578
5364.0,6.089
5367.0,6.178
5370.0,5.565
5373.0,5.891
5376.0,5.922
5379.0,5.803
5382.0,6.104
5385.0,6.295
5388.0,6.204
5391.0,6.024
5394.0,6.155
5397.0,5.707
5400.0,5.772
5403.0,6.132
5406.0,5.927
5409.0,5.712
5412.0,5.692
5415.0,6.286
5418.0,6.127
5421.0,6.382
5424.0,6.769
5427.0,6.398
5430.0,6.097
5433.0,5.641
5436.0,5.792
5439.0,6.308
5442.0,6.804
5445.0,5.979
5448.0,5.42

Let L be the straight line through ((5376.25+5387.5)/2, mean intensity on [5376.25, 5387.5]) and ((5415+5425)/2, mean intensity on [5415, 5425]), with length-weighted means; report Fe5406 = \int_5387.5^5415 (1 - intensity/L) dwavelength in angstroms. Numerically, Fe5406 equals 1.3 angstroms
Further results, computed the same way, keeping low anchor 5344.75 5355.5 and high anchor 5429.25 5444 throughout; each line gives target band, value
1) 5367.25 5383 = 0.59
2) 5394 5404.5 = 0.34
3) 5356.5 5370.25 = -0.35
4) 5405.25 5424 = 0.10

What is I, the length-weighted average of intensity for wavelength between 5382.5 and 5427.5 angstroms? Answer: 6.1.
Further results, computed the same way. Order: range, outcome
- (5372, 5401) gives 5.99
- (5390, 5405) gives 5.95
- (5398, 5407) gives 5.93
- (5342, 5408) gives 6.05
